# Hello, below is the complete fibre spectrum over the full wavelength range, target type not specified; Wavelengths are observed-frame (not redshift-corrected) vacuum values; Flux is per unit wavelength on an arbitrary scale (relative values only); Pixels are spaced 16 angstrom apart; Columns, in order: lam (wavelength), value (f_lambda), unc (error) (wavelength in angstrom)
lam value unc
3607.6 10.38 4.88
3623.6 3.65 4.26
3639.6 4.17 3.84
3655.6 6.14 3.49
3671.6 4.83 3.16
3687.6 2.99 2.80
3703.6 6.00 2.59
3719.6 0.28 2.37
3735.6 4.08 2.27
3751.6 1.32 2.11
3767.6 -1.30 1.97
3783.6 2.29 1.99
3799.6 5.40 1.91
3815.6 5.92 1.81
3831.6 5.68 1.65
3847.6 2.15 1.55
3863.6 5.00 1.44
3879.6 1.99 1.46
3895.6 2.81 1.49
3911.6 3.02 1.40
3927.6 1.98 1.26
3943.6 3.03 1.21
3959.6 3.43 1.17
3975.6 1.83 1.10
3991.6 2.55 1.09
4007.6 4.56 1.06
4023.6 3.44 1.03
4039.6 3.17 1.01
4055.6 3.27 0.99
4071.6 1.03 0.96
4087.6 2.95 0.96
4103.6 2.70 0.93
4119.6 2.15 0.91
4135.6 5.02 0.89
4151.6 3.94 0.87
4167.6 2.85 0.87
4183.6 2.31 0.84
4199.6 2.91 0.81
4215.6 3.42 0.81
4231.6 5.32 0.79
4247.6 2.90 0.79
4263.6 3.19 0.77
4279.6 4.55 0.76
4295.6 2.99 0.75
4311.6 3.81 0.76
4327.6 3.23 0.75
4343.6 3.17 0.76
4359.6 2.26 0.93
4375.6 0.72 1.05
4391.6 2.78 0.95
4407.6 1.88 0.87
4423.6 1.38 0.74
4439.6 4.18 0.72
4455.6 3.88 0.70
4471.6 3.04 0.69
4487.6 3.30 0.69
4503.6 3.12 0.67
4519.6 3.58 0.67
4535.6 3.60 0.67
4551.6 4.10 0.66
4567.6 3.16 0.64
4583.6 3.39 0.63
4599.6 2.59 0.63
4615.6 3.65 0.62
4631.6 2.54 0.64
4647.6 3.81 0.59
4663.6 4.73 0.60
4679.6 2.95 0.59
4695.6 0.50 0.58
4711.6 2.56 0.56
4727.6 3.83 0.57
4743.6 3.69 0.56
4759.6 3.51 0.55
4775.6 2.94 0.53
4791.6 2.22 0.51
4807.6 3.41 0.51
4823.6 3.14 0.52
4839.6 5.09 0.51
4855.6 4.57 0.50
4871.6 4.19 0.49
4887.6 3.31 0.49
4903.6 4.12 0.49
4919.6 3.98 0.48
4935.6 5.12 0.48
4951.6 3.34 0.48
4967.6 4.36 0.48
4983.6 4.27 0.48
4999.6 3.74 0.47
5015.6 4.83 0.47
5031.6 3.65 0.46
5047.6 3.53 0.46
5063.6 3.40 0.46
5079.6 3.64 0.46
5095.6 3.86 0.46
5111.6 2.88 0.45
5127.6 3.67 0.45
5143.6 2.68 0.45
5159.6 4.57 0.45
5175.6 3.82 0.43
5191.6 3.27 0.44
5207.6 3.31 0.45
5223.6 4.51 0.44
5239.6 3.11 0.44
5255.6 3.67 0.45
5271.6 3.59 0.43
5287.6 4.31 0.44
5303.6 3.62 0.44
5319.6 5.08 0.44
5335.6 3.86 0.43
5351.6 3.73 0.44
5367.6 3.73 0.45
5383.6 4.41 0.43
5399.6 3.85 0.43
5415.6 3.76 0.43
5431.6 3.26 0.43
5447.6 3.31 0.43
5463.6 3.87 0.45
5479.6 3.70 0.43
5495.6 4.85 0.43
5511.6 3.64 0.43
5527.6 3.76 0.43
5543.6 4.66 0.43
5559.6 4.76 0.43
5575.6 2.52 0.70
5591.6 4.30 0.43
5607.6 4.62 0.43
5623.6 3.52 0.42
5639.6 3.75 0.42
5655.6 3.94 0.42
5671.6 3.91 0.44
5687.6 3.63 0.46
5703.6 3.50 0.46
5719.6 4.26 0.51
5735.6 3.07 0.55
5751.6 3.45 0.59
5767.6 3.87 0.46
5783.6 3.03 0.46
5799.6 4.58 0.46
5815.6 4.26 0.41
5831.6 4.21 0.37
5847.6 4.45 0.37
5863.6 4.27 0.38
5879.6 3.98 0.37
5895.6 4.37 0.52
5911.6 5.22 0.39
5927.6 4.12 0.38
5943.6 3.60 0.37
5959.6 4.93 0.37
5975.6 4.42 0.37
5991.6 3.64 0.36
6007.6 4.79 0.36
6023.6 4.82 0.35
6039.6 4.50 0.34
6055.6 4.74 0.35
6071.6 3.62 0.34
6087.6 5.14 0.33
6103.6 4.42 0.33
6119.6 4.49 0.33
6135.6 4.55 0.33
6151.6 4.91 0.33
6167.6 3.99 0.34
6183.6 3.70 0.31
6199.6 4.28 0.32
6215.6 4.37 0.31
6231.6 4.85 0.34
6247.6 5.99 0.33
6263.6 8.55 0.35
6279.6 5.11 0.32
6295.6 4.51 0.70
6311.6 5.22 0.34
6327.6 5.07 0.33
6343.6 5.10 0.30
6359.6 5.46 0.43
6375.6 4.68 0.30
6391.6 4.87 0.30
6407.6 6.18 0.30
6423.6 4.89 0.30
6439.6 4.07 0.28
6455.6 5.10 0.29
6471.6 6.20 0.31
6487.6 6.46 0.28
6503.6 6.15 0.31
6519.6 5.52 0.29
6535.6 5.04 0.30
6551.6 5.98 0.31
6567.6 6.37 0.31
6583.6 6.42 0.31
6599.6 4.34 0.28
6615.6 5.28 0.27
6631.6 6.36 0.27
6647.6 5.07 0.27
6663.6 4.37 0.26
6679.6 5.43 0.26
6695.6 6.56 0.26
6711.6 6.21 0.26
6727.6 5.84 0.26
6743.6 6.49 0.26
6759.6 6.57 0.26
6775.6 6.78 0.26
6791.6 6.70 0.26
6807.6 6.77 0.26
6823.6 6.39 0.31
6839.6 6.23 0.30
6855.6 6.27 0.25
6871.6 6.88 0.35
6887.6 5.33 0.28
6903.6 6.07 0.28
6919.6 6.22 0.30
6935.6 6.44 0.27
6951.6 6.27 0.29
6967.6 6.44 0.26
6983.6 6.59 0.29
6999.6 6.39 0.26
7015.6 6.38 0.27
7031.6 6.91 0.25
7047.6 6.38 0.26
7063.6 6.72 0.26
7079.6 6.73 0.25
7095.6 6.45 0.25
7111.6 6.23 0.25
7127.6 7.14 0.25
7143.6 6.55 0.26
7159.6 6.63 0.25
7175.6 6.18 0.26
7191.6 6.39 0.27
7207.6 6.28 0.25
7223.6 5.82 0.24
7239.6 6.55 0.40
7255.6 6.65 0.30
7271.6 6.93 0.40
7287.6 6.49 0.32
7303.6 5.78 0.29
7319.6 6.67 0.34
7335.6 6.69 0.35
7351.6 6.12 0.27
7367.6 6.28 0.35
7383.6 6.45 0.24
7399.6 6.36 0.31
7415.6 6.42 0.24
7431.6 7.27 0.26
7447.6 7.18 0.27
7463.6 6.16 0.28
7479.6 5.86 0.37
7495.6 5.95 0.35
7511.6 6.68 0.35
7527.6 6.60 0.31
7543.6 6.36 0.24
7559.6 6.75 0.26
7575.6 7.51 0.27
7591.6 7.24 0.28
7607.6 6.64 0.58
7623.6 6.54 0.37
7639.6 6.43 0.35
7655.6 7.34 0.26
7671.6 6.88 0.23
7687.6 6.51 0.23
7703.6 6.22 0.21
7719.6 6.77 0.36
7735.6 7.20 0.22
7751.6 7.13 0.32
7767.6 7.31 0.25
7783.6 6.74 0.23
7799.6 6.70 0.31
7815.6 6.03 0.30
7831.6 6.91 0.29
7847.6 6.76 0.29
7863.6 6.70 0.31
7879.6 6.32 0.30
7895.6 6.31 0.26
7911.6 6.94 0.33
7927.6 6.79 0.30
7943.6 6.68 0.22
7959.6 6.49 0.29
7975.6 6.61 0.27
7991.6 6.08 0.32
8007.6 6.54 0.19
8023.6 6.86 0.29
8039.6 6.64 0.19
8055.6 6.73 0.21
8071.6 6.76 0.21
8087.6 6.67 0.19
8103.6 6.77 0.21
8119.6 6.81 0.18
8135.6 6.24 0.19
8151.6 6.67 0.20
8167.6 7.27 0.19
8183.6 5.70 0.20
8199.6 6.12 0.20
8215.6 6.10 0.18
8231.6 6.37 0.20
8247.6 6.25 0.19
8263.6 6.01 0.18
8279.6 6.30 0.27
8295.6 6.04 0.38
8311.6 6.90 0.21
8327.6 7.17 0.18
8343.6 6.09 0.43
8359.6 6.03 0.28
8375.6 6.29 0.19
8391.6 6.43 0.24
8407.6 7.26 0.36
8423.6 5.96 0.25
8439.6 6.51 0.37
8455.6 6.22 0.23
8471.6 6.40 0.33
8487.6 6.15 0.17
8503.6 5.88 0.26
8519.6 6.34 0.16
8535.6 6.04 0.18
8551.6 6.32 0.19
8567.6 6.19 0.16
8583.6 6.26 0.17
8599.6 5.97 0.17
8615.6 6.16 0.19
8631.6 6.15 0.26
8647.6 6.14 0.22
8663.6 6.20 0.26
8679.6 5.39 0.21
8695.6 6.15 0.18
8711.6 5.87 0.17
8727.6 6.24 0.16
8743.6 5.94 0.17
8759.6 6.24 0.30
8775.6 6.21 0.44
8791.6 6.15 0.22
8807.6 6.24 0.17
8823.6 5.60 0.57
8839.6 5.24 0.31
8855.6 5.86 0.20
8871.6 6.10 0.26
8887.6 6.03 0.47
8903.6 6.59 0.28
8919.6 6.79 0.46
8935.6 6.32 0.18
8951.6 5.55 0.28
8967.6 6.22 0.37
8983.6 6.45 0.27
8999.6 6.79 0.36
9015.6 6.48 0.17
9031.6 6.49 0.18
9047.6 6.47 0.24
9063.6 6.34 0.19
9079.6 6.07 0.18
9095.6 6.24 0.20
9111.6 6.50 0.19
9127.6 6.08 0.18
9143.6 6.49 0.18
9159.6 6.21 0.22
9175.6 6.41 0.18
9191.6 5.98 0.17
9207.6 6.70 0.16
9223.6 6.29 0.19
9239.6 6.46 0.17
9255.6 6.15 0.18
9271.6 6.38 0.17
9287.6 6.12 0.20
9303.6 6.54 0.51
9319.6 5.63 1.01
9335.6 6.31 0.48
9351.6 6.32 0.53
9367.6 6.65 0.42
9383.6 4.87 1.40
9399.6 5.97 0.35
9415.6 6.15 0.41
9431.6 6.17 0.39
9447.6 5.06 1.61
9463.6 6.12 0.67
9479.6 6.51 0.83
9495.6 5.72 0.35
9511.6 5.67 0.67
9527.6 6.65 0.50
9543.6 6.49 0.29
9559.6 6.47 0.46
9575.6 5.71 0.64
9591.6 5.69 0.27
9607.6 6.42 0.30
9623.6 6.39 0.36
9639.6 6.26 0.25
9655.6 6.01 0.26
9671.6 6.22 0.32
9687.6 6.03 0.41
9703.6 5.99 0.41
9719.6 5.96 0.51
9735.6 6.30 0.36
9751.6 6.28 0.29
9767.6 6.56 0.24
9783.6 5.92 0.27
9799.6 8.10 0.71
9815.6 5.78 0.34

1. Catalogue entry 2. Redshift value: 0.679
